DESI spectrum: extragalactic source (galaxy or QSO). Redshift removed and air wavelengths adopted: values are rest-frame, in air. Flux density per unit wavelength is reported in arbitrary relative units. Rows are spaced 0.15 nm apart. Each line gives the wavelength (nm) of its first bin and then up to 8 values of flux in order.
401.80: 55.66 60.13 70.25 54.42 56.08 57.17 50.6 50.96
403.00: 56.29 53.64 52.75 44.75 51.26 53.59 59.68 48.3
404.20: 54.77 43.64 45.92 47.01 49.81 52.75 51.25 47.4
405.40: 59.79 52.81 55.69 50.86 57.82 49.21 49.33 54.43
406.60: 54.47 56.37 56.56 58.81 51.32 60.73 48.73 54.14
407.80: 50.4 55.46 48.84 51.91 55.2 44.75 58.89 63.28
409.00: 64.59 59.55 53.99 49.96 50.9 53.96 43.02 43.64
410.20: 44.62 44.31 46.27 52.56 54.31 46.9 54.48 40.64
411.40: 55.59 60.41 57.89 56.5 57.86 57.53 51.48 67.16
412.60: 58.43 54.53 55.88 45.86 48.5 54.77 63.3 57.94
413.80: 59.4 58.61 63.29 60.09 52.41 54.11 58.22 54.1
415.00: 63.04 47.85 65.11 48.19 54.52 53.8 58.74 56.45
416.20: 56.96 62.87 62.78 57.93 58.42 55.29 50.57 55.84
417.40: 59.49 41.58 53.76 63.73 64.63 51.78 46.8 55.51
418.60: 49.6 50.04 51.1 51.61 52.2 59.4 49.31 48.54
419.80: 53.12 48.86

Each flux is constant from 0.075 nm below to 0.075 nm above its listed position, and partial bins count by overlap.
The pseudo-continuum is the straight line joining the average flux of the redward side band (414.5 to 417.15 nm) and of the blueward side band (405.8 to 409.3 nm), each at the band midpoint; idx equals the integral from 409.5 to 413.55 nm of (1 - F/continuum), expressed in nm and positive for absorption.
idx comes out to 0.22 nm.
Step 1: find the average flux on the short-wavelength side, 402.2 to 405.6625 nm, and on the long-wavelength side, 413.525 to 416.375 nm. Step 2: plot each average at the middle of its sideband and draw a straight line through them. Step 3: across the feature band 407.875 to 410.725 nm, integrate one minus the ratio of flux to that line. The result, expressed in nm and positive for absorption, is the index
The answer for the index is 0.14 nm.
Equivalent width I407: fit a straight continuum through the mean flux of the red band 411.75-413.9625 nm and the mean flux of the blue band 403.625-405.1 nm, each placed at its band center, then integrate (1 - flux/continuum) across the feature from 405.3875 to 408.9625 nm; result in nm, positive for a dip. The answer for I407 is -0.108 nm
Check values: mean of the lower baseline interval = 50.7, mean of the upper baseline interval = 56.5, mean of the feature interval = 54.2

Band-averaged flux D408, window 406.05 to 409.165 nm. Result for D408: 54.5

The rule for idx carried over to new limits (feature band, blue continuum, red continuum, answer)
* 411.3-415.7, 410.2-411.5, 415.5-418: -0.336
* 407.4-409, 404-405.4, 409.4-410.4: -0.195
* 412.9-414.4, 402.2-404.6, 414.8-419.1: -0.058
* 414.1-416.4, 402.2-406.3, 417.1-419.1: -0.149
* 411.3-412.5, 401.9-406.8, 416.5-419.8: -0.090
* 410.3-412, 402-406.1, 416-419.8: 0.051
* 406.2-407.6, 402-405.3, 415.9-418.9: -0.033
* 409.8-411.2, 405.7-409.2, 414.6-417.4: 0.192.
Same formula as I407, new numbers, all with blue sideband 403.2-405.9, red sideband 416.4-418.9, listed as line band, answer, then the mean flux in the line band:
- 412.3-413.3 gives -0.024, 54.8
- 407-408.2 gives -0.031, 53.4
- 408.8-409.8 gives -0.075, 56.5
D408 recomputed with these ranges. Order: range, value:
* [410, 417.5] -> 55.2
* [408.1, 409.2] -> 56.3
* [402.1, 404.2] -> 53.7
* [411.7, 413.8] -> 56.3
